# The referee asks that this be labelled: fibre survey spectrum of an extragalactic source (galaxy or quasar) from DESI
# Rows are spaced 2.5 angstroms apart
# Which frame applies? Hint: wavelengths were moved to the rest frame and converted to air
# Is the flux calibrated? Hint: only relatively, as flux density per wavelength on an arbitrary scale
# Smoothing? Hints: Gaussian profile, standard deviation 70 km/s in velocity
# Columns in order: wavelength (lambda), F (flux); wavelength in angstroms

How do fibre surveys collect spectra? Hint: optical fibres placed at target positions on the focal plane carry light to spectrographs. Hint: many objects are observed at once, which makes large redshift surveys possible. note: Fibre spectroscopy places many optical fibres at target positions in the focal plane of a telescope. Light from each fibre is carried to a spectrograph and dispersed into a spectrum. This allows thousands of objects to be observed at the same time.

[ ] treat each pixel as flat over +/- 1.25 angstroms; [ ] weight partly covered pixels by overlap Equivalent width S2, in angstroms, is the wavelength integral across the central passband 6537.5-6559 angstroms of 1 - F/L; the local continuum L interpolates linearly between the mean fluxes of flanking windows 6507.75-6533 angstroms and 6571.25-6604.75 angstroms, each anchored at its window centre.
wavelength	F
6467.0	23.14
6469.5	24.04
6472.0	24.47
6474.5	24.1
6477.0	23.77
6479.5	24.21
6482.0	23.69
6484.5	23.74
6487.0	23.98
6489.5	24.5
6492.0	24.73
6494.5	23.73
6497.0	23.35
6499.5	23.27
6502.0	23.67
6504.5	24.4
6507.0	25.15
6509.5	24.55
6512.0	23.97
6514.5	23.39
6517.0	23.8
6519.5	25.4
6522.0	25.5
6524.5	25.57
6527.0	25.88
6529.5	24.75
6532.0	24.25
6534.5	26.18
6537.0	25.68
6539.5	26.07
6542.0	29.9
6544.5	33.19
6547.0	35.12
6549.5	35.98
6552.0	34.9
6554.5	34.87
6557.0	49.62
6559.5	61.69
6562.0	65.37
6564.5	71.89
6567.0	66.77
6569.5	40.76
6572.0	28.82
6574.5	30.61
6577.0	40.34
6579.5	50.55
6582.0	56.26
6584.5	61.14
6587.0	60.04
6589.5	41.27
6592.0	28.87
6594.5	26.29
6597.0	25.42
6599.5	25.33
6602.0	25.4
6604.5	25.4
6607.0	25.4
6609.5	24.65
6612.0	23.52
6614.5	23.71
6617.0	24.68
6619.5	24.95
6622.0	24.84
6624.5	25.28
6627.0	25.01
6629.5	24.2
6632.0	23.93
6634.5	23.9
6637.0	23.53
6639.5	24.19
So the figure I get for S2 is -3.66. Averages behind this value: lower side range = 24.7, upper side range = 38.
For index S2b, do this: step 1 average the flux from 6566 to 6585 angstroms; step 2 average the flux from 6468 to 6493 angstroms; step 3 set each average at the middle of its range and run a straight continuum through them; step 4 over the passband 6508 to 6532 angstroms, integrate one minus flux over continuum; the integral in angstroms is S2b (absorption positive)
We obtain 6.1 angstroms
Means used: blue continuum 24.1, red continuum 46.1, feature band 24.7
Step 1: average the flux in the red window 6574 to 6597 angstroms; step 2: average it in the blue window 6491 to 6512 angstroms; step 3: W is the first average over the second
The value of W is 1.80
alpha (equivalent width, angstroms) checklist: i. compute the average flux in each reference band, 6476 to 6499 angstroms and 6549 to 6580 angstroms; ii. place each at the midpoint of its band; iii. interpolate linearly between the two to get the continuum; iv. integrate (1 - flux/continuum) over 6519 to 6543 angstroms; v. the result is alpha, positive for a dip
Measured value 7.2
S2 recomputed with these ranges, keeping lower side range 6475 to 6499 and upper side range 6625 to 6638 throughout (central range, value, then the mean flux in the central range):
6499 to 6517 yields -0.1 angstroms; 24.1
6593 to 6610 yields -1.0 angstroms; 25.5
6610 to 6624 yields -0.1 angstroms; 24.4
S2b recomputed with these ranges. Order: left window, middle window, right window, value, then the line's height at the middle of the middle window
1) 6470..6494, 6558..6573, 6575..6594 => -4.9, 42.6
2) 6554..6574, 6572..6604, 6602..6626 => 0.7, 39.1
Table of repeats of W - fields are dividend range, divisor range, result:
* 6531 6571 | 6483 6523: 1.71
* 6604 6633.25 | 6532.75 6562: 0.67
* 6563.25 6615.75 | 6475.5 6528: 1.57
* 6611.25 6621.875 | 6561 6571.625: 0.42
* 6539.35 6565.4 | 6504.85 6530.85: 1.77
